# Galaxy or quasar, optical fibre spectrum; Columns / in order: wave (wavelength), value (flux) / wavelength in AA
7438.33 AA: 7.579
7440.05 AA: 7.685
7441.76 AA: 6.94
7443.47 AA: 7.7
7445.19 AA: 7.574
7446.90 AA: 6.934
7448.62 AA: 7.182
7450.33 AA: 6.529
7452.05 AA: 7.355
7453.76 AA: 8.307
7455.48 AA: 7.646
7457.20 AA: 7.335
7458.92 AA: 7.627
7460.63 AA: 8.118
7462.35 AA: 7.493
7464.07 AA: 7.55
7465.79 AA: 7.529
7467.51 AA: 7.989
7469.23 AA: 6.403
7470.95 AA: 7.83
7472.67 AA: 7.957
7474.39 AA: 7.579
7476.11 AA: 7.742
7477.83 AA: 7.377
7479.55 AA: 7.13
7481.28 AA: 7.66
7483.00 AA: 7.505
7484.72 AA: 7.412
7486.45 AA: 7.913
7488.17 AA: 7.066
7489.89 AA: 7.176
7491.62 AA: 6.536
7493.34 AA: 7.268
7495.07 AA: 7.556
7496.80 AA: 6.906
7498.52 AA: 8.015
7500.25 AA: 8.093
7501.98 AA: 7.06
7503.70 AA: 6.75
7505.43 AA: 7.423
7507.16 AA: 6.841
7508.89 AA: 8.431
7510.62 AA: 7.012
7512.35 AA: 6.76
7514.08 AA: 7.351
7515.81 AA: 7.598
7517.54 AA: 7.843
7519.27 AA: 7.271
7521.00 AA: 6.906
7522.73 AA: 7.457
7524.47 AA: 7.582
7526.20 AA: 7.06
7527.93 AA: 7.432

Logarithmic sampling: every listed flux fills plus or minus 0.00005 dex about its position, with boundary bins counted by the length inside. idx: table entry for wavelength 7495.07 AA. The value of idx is 7.556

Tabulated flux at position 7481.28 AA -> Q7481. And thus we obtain 7.66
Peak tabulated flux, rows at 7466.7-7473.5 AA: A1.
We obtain 7.989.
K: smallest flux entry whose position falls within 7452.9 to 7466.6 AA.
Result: 7.335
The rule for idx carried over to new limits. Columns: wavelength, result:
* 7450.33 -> 6.529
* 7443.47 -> 7.7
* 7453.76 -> 8.307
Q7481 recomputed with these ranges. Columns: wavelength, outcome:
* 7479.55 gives 7.13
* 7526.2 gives 7.06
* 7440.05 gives 7.685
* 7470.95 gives 7.83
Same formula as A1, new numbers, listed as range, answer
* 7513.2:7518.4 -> 7.843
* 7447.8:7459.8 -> 8.307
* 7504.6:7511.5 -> 8.431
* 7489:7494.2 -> 7.268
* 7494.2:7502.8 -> 8.093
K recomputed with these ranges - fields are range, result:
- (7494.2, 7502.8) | 6.906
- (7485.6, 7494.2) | 6.536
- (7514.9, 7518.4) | 7.598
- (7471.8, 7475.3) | 7.579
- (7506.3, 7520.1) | 6.76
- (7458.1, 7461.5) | 7.627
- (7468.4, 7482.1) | 6.403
